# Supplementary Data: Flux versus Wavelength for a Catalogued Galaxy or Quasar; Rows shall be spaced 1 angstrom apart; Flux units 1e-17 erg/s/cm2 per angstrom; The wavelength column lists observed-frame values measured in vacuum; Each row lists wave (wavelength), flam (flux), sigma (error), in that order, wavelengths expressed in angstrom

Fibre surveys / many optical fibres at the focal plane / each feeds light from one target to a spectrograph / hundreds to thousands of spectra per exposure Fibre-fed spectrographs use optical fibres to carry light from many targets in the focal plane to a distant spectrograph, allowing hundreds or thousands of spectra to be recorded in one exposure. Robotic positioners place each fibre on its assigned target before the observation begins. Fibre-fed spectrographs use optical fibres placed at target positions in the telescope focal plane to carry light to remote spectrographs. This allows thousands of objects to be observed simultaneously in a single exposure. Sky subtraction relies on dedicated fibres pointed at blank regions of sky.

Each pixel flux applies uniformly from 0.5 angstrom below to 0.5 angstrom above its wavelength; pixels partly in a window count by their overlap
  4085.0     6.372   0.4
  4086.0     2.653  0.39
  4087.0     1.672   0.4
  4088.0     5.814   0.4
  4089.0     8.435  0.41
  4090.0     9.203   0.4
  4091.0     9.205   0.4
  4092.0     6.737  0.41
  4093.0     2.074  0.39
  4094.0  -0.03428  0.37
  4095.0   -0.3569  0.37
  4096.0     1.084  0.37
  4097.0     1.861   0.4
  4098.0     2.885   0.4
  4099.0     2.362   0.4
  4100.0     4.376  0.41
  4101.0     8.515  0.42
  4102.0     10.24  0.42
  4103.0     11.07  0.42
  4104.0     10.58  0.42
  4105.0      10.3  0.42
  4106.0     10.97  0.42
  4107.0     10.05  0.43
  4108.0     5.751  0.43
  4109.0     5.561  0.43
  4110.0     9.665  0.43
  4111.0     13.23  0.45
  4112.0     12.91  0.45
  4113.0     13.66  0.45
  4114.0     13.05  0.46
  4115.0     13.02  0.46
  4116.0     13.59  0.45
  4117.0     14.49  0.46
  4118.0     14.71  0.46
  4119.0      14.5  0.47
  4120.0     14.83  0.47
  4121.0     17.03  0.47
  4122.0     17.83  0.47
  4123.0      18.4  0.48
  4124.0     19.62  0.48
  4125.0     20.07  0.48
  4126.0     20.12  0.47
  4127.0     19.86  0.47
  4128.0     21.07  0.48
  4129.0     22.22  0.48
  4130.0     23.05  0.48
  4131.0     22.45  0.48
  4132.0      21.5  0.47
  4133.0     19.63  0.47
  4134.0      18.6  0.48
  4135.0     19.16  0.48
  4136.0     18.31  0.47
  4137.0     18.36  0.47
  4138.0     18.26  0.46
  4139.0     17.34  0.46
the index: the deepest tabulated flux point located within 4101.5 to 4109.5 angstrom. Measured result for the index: 5.561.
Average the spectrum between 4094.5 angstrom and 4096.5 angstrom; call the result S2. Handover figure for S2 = 0.364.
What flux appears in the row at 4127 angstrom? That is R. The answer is 19.86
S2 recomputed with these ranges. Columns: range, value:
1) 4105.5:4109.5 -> 8.08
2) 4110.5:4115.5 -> 13.2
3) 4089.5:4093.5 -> 6.8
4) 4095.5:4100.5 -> 2.51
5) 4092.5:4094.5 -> 1.02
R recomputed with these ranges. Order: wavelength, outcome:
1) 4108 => 5.751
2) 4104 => 10.58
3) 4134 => 18.6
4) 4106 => 10.97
